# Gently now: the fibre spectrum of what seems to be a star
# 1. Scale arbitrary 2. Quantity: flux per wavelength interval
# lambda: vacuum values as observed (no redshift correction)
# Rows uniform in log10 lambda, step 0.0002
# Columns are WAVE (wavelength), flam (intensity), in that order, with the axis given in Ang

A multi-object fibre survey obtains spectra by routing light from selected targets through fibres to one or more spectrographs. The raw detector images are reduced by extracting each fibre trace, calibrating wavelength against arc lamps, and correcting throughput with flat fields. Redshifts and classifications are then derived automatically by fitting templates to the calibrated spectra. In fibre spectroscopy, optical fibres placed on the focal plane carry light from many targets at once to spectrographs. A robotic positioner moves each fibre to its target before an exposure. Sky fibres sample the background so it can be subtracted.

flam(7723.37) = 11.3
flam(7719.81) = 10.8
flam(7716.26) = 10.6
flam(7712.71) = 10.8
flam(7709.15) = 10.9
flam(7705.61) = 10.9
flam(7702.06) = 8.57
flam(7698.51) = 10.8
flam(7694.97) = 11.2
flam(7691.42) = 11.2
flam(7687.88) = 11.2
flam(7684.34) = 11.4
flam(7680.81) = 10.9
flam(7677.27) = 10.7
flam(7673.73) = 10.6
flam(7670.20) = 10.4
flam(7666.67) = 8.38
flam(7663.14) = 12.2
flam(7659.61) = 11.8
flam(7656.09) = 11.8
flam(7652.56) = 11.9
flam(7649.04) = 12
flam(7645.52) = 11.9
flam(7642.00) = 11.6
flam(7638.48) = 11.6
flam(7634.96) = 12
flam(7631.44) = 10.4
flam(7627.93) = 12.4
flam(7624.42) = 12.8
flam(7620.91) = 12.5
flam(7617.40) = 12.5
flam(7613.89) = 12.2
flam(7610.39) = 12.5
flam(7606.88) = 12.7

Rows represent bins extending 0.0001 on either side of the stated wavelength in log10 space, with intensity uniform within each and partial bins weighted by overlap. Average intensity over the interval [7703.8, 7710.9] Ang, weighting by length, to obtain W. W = 10.9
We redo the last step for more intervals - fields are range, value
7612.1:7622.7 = 12.4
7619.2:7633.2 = 12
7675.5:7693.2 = 11.1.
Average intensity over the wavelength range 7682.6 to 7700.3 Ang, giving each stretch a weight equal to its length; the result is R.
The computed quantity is 11.2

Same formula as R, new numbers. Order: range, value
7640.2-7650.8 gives 11.8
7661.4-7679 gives 10.5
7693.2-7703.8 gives 10.2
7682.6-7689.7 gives 11.3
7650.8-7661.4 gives 11.8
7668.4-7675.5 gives 10.5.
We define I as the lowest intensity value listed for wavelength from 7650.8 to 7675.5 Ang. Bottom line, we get 8.38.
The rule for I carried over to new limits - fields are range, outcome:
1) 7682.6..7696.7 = 11.2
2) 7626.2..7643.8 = 10.4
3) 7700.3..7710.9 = 8.57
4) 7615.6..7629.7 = 12.4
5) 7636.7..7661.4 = 11.6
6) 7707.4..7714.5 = 10.8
